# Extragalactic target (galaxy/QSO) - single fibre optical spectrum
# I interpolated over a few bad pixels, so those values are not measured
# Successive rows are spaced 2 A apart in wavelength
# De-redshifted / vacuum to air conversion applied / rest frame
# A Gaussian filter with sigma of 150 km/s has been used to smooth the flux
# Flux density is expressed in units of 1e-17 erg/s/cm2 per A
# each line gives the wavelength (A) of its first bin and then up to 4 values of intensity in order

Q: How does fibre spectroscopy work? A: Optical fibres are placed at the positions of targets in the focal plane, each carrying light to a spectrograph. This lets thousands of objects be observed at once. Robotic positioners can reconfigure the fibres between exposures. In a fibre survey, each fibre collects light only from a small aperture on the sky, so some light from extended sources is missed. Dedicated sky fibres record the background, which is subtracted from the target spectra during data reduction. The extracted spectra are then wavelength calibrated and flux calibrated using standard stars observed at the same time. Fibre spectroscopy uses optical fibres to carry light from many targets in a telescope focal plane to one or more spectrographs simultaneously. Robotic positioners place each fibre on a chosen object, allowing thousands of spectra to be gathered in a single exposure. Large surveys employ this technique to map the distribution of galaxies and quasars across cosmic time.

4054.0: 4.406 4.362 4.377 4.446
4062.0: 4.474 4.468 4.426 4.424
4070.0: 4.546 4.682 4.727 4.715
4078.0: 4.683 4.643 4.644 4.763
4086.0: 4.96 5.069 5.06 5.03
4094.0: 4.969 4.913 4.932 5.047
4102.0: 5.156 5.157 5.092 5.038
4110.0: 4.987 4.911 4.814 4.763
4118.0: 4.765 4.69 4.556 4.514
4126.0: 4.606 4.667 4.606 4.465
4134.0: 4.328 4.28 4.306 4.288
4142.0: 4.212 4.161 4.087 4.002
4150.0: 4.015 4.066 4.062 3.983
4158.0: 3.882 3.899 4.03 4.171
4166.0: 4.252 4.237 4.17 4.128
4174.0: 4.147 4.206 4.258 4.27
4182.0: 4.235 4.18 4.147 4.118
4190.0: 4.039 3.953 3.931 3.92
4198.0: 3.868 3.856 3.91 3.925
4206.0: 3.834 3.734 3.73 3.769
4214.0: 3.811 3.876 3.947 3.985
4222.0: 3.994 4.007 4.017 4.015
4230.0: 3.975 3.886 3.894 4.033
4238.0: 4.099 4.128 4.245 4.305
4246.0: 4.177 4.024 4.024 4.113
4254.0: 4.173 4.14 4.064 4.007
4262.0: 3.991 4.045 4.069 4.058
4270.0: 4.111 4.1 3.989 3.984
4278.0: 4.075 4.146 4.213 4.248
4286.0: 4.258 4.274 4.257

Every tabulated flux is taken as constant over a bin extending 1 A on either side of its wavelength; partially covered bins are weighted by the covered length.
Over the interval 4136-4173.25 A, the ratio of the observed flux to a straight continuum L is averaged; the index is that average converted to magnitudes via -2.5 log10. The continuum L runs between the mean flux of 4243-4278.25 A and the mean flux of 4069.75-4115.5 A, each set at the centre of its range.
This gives 0.12 mag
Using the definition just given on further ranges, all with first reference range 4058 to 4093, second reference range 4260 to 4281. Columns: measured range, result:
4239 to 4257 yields -0.01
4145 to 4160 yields 0.11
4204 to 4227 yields 0.09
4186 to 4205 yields 0.09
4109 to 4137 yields -0.03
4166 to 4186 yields 0.04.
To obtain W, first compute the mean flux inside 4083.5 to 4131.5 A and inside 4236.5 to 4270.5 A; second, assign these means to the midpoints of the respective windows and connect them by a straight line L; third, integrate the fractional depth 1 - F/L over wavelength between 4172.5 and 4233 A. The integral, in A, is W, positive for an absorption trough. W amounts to 5.3 A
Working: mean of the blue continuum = 4.87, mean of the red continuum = 4.1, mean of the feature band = 3.99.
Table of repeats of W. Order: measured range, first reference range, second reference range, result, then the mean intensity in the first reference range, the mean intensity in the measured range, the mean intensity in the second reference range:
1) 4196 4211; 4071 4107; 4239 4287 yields 1.8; 4.9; 3.84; 4.11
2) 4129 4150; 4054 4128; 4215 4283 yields 1.3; 4.76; 4.26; 4.06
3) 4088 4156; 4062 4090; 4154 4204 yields -3.2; 4.68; 4.62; 4.07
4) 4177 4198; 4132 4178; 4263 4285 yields 0.2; 4.14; 4.09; 4.09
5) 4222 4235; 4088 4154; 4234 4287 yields 0.8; 4.64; 3.97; 4.1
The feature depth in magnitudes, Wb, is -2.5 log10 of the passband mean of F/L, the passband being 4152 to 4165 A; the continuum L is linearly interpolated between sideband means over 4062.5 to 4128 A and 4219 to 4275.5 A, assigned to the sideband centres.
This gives 0.123 mag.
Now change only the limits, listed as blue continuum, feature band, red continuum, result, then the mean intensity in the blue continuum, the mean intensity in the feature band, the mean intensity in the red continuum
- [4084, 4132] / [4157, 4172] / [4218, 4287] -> 0.117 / 4.87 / 4.09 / 4.07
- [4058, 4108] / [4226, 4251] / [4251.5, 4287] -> 0.039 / 4.79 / 4.07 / 4.1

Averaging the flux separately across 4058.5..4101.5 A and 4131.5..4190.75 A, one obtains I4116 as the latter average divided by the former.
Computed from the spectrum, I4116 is 0.9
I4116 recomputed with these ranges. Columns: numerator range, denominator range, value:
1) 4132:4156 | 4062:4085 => 0.91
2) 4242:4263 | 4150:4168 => 1.01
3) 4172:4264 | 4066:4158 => 0.87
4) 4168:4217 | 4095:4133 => 0.83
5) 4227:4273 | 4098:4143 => 0.87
